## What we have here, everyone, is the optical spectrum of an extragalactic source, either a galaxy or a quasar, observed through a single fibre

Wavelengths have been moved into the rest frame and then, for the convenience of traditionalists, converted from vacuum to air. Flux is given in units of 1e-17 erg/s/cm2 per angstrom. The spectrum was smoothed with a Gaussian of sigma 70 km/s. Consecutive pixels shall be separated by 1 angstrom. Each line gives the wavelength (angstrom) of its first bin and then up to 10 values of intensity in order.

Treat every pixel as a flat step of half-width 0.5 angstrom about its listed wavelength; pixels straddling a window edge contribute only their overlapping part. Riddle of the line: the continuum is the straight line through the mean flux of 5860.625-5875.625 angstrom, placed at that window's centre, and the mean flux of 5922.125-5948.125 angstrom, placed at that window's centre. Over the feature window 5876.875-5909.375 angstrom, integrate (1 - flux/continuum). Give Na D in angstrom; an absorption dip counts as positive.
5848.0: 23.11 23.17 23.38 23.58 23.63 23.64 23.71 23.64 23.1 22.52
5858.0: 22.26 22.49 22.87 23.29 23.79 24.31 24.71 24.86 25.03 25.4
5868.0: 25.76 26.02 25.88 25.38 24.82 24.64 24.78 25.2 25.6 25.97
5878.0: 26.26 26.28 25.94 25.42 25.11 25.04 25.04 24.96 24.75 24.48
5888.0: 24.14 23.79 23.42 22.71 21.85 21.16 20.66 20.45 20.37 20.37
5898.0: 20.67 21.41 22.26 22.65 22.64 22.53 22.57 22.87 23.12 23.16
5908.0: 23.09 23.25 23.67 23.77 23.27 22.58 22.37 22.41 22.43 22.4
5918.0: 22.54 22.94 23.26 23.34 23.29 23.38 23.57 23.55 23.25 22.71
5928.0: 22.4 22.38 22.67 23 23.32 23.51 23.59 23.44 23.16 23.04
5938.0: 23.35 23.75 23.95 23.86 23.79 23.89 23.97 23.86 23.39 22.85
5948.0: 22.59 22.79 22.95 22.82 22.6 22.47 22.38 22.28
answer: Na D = 1.5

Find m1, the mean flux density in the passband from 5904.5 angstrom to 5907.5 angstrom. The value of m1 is 23.1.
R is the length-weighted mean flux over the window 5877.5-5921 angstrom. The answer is 23.1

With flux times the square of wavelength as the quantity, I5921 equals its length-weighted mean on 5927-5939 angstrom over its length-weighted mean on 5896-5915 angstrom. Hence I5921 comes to 1.0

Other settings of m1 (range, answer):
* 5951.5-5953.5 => 22.5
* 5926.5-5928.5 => 22.6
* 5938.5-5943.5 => 23.8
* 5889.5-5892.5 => 22.7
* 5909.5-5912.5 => 23.6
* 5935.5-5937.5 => 23.1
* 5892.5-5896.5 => 20.7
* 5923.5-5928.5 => 23.1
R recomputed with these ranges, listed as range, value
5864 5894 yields 24.7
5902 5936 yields 23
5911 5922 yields 22.8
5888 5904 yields 21.9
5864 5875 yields 25.2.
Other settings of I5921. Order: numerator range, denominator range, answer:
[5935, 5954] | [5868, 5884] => 0.93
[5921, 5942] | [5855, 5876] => 0.98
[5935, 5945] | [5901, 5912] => 1.04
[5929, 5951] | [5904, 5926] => 1.02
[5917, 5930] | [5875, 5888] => 0.92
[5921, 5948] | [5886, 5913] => 1.05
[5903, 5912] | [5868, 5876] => 0.93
